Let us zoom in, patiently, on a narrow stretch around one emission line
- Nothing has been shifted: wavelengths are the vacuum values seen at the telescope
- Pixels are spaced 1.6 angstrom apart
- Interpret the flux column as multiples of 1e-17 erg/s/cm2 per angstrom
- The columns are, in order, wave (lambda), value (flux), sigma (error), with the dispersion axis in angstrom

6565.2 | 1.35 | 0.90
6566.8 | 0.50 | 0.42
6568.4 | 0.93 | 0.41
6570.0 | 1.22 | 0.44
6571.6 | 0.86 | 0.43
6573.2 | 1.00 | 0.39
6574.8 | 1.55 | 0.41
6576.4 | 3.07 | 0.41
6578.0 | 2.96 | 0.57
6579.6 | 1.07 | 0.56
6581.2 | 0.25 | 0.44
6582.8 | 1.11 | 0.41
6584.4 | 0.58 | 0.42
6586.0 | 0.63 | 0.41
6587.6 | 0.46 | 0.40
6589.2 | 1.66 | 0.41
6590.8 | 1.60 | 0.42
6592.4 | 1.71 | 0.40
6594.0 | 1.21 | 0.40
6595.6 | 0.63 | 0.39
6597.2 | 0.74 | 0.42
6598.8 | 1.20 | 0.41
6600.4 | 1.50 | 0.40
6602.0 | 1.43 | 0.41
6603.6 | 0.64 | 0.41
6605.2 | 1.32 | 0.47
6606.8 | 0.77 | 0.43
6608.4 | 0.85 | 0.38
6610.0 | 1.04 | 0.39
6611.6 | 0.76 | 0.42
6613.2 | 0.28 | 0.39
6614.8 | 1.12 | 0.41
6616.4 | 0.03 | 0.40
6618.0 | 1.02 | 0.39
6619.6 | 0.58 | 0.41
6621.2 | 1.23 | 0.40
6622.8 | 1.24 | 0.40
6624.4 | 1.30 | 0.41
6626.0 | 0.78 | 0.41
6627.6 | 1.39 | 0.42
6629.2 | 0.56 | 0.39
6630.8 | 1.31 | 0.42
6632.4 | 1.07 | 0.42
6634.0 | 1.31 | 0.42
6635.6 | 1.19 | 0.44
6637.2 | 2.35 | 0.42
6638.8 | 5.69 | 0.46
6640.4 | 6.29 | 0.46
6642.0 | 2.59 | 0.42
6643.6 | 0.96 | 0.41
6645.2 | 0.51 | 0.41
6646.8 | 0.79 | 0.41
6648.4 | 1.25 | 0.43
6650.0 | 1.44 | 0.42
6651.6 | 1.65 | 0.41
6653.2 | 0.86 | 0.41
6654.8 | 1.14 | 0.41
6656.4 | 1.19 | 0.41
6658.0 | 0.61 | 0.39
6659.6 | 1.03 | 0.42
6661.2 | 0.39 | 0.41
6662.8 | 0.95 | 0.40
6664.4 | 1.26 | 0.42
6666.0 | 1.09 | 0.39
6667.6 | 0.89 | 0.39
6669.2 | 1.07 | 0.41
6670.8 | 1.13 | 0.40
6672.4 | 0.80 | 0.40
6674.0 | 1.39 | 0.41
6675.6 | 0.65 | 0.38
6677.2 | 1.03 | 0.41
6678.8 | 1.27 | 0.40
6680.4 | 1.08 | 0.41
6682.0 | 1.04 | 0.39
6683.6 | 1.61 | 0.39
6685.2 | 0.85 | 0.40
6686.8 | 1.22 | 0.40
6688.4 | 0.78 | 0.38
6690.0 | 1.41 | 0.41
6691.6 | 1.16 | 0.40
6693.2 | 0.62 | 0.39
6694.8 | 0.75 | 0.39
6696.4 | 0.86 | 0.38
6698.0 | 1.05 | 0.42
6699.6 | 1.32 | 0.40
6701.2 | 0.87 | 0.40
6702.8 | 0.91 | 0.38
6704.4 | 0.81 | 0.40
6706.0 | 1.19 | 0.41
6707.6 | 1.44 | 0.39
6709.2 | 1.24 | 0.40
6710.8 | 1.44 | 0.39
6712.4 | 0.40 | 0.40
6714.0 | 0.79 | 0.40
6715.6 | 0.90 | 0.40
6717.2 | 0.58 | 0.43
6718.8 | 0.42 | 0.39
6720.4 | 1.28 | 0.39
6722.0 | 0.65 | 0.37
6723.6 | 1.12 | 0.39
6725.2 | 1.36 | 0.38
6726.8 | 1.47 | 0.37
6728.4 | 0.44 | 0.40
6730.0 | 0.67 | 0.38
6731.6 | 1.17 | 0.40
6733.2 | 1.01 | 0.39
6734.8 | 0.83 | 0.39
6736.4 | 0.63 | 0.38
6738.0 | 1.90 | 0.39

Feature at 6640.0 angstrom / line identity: [O III]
